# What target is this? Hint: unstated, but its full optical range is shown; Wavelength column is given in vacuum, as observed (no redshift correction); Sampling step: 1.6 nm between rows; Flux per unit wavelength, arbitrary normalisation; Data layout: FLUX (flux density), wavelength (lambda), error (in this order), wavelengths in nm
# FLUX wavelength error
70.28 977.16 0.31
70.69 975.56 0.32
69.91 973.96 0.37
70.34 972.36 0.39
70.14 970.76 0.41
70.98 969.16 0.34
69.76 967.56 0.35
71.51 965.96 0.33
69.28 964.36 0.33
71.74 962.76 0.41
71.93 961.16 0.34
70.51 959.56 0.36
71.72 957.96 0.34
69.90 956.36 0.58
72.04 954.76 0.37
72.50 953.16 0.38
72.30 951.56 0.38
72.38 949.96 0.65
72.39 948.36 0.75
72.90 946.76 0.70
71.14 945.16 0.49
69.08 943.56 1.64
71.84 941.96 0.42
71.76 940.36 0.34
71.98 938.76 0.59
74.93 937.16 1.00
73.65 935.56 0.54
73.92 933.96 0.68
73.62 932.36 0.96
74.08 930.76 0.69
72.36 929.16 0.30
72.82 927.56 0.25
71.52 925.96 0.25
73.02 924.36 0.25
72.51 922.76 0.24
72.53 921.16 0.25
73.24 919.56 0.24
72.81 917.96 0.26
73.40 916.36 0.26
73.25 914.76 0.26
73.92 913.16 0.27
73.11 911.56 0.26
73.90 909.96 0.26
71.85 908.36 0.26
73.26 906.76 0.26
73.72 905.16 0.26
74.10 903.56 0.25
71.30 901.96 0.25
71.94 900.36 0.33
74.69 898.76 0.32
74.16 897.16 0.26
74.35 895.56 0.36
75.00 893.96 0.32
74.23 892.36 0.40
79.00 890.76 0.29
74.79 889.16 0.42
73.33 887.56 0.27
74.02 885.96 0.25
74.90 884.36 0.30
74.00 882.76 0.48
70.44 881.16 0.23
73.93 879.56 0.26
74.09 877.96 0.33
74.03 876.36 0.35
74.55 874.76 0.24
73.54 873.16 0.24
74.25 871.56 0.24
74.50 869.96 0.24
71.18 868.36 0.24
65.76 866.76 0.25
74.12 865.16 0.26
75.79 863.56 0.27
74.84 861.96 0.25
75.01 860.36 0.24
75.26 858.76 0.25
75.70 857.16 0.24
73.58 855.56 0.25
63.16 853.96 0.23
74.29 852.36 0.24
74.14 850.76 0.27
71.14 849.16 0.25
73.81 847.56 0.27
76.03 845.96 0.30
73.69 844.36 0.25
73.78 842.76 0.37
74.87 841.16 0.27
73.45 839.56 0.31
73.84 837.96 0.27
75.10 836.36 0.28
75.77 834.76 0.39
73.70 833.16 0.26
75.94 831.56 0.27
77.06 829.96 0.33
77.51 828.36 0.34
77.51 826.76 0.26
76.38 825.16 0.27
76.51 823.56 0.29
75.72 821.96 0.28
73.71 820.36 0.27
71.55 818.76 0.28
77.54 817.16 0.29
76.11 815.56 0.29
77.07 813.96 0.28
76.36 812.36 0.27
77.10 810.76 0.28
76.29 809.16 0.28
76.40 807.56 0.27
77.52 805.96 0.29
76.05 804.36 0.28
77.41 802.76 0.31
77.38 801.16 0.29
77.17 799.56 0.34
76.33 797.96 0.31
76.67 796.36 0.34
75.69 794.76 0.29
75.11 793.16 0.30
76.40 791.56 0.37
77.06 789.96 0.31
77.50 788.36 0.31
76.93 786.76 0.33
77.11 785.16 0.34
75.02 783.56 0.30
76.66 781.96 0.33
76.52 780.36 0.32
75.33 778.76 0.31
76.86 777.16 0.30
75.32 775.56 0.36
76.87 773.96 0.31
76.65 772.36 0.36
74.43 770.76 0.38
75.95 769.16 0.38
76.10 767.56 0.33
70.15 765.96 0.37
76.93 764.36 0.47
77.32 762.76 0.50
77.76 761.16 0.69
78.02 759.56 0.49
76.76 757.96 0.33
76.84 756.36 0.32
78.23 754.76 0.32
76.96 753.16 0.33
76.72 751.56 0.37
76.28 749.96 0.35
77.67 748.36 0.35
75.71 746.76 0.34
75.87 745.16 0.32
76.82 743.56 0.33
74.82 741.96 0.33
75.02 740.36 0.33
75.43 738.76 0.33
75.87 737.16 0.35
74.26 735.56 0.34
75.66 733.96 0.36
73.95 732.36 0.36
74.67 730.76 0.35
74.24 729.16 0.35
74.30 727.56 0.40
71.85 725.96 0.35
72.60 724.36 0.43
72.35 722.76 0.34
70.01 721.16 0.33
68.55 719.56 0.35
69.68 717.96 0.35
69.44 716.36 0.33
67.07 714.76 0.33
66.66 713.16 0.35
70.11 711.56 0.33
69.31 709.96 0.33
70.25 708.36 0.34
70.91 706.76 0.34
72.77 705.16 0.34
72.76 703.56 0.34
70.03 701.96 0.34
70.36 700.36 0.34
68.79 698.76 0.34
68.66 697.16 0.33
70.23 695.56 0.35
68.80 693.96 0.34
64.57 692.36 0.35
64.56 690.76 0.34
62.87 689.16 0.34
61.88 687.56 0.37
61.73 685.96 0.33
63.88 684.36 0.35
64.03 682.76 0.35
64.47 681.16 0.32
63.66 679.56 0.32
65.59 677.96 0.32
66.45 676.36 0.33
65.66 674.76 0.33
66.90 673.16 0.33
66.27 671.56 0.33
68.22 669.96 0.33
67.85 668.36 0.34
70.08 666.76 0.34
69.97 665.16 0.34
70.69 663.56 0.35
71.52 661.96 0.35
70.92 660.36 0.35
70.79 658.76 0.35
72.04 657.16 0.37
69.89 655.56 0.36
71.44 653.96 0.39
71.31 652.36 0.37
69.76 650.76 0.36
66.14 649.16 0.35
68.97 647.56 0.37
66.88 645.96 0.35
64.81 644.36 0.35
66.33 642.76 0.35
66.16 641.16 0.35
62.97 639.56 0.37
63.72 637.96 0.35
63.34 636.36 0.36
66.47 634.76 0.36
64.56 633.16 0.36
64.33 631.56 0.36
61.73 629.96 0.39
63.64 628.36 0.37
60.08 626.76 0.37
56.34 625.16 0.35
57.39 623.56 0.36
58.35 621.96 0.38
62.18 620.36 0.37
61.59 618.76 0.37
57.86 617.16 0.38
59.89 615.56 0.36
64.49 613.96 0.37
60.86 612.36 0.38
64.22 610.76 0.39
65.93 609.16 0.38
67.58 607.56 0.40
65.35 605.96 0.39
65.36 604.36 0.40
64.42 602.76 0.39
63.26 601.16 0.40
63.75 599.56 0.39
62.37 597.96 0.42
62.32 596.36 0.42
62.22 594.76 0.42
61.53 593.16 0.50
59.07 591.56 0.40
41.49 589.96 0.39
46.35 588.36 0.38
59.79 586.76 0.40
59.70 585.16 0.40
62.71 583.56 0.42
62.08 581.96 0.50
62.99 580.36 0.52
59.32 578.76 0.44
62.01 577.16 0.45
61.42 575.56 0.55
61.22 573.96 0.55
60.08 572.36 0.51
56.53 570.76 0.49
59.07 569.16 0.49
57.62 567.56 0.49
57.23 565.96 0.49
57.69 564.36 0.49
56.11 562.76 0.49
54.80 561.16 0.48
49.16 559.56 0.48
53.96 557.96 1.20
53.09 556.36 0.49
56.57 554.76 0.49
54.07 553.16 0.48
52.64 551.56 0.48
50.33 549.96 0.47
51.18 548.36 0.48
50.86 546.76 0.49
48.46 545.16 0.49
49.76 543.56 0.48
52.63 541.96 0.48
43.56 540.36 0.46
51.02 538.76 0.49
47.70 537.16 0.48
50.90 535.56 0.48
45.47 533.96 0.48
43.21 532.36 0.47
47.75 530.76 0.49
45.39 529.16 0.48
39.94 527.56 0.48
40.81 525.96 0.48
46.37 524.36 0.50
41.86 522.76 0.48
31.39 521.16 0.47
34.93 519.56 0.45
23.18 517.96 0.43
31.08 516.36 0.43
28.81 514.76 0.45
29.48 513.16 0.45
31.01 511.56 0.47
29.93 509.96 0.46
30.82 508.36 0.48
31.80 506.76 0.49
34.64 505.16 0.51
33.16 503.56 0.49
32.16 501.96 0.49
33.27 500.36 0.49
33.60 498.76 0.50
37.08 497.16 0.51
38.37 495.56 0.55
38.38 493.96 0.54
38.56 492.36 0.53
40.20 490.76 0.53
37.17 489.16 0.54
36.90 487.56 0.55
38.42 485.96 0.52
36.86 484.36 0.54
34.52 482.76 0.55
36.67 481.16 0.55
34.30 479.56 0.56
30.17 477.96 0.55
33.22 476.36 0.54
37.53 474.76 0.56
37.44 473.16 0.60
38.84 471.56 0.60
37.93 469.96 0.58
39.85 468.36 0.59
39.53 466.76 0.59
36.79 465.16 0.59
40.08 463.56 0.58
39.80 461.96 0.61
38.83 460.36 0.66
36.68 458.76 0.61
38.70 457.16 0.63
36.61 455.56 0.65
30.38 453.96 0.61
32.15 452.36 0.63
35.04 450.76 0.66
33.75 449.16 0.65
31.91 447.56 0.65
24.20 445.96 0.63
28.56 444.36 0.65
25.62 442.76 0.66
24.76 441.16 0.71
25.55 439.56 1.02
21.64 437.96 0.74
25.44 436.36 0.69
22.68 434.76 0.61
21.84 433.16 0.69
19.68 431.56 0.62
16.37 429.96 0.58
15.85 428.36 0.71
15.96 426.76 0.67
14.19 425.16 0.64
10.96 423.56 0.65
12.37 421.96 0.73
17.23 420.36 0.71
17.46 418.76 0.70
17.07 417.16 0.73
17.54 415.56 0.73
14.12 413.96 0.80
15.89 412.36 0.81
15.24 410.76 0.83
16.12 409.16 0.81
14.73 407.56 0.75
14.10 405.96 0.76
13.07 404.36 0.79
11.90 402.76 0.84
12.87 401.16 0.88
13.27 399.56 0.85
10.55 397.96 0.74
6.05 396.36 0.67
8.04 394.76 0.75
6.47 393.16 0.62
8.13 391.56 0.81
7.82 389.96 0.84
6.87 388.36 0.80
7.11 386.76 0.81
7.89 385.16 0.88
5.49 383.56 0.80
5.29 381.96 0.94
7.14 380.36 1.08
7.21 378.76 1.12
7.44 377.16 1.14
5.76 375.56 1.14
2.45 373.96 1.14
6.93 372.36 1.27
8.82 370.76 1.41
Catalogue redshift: 0.00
